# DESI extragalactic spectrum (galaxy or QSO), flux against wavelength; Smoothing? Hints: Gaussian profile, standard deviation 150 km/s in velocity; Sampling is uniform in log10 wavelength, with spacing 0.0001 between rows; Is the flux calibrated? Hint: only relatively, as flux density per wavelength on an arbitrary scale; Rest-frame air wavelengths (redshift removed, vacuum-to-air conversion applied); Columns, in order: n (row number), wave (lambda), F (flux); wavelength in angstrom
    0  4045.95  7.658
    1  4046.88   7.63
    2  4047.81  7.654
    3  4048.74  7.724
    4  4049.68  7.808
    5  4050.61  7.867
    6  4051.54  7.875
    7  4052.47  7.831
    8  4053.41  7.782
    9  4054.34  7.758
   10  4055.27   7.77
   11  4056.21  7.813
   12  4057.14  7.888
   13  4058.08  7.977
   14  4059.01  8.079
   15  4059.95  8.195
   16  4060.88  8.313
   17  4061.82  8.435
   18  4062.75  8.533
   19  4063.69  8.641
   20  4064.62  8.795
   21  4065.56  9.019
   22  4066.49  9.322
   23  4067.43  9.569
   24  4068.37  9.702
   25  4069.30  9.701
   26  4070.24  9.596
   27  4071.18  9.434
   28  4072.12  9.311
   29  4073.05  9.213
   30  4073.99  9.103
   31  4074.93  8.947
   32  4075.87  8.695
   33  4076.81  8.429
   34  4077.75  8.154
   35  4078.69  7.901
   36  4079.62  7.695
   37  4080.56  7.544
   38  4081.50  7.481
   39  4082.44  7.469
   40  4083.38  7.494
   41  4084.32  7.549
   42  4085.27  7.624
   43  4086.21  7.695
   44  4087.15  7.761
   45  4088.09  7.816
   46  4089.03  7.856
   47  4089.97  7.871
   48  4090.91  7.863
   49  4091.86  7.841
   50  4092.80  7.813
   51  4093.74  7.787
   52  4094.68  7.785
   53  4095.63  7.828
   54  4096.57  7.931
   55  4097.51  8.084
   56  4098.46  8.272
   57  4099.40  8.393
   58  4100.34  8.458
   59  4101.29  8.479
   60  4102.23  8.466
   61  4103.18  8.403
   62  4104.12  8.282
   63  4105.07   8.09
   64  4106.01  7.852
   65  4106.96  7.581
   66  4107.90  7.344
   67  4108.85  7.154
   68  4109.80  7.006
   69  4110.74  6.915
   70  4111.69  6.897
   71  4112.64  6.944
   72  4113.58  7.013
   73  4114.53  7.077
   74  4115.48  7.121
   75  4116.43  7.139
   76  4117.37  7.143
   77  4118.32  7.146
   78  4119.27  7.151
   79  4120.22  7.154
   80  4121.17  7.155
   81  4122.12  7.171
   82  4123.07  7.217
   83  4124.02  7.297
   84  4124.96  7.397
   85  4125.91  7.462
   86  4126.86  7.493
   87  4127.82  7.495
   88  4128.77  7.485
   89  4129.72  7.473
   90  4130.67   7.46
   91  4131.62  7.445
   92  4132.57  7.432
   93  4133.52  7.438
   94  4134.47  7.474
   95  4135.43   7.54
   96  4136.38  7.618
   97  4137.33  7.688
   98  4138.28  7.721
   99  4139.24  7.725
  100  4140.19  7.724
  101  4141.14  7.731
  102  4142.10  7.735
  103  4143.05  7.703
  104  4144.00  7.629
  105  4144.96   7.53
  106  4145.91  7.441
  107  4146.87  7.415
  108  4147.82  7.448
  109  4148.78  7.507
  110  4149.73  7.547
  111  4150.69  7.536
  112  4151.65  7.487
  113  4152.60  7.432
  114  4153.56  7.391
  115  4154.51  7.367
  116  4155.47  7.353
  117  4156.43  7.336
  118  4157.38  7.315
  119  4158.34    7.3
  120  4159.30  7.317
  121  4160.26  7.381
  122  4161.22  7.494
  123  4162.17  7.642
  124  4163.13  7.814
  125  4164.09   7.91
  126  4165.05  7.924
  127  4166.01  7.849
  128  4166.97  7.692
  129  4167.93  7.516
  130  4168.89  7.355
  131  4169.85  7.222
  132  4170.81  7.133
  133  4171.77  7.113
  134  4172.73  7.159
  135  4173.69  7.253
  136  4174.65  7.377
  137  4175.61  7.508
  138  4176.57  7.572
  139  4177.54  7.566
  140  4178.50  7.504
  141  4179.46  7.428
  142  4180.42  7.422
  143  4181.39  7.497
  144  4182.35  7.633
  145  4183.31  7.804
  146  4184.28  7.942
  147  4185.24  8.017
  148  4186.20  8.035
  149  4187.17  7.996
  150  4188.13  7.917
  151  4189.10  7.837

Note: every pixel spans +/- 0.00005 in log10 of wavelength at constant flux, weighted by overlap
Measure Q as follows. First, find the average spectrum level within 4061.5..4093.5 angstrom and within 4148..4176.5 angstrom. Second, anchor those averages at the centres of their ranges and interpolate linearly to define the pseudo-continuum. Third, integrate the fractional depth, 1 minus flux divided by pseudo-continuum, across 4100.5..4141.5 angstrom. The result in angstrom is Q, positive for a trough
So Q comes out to 2.31 angstrom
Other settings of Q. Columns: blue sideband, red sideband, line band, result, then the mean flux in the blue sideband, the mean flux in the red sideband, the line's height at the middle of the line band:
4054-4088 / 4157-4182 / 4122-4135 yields 0.7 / 8.4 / 7.47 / 7.86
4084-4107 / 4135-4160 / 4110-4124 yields 1.3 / 7.98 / 7.52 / 7.79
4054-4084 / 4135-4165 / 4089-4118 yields 1.4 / 8.5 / 7.55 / 8.09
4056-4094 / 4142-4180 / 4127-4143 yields 0.3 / 8.35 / 7.48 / 7.74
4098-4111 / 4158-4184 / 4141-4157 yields 0.3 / 7.93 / 7.5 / 7.64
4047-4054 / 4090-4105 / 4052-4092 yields -2.0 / 7.78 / 8.1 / 7.93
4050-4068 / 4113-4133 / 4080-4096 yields 0.3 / 8.29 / 7.28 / 7.83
